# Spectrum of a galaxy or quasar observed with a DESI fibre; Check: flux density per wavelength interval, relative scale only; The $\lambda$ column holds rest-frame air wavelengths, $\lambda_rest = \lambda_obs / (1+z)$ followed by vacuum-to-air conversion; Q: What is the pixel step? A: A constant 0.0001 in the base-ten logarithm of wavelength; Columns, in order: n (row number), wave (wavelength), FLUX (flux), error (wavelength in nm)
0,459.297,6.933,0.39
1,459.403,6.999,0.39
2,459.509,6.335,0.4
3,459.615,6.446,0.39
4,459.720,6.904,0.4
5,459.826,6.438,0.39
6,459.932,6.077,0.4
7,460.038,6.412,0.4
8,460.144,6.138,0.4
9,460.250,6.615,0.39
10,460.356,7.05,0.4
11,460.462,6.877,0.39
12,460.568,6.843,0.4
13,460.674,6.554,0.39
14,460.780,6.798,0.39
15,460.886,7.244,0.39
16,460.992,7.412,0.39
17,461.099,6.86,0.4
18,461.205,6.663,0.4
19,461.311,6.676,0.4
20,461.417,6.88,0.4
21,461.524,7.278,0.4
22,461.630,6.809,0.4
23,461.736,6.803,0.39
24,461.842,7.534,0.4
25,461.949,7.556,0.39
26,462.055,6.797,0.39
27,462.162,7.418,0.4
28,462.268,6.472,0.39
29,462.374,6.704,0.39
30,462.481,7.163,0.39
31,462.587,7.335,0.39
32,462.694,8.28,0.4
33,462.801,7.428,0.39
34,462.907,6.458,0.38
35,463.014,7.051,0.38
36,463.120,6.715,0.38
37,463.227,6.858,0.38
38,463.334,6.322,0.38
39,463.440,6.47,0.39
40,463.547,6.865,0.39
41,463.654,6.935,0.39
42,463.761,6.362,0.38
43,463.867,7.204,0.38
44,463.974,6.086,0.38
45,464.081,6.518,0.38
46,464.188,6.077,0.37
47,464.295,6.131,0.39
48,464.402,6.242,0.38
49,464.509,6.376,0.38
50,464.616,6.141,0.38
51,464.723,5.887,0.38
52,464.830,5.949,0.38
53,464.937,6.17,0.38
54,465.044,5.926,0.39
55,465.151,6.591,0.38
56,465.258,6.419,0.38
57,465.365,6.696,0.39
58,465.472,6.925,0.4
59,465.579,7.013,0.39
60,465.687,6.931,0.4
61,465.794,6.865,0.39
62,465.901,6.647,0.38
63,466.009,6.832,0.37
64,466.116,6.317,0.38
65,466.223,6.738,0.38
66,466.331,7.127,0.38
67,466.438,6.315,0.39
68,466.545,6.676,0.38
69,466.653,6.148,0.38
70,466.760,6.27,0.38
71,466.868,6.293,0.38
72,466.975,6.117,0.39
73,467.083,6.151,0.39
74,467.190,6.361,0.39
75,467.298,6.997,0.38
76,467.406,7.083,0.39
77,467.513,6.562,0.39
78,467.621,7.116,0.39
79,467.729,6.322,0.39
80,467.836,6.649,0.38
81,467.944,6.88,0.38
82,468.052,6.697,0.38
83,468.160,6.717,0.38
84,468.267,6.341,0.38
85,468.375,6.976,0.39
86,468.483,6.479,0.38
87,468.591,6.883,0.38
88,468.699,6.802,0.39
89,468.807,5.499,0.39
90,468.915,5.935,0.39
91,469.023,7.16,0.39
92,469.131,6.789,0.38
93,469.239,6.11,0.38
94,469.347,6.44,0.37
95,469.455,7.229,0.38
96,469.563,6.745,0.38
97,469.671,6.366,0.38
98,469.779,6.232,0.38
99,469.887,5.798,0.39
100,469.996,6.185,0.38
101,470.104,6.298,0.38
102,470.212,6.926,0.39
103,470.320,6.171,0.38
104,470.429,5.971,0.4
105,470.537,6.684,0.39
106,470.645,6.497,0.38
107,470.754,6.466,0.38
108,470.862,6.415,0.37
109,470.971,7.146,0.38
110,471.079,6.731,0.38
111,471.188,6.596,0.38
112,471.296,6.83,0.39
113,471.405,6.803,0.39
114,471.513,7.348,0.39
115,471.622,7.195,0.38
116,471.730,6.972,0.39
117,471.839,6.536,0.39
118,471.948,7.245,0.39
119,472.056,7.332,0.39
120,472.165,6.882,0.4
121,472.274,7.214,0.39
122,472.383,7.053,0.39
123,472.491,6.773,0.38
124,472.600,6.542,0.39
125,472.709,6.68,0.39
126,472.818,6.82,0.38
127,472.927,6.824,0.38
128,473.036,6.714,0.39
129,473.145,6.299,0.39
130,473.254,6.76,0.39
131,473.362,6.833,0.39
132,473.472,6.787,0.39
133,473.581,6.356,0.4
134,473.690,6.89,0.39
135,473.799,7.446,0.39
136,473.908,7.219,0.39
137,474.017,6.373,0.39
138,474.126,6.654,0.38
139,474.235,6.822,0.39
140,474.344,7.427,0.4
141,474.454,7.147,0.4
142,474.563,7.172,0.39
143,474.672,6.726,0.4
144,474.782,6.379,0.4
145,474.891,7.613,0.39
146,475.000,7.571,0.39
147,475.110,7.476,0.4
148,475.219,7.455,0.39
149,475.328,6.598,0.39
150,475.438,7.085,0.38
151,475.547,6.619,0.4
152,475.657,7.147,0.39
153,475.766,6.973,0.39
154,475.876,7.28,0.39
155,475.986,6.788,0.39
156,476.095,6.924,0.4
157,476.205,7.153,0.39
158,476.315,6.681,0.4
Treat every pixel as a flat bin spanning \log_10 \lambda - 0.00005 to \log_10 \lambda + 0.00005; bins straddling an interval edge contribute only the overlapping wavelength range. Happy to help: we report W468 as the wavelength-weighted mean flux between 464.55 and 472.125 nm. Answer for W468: 6.58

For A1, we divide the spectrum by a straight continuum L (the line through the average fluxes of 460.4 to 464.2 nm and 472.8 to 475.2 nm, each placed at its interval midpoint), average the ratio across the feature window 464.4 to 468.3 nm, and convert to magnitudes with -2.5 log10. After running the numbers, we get 0.06 mag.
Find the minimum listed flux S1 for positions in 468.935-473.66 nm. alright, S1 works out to 5.798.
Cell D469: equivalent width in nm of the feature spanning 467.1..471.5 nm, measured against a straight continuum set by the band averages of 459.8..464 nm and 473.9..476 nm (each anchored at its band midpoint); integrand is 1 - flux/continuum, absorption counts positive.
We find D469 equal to 0.242 nm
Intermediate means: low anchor 6.87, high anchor 7.03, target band 6.58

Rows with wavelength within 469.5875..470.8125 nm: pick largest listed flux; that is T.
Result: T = 6.926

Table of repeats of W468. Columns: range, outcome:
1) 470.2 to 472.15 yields 6.77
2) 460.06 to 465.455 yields 6.73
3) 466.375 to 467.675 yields 6.51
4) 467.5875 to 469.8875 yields 6.57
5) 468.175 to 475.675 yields 6.76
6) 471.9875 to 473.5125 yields 6.83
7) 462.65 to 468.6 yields 6.59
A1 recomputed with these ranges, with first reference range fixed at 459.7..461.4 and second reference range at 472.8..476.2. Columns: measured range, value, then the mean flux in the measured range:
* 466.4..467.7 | 0.05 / 6.5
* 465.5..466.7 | 0.02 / 6.7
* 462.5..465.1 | 0.03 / 6.58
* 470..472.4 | 0.02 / 6.77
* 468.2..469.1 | 0.05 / 6.52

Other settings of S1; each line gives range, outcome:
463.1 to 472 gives 5.499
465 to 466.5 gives 5.926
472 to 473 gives 6.542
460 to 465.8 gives 5.887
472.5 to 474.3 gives 6.299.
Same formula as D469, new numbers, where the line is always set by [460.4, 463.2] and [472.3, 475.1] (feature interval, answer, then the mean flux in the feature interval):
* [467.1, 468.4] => 0.05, 6.71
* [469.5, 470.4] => 0.08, 6.34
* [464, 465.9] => 0.16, 6.41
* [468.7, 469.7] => 0.06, 6.5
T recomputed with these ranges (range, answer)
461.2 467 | 8.28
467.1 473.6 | 7.348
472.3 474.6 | 7.446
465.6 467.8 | 7.127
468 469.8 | 7.229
